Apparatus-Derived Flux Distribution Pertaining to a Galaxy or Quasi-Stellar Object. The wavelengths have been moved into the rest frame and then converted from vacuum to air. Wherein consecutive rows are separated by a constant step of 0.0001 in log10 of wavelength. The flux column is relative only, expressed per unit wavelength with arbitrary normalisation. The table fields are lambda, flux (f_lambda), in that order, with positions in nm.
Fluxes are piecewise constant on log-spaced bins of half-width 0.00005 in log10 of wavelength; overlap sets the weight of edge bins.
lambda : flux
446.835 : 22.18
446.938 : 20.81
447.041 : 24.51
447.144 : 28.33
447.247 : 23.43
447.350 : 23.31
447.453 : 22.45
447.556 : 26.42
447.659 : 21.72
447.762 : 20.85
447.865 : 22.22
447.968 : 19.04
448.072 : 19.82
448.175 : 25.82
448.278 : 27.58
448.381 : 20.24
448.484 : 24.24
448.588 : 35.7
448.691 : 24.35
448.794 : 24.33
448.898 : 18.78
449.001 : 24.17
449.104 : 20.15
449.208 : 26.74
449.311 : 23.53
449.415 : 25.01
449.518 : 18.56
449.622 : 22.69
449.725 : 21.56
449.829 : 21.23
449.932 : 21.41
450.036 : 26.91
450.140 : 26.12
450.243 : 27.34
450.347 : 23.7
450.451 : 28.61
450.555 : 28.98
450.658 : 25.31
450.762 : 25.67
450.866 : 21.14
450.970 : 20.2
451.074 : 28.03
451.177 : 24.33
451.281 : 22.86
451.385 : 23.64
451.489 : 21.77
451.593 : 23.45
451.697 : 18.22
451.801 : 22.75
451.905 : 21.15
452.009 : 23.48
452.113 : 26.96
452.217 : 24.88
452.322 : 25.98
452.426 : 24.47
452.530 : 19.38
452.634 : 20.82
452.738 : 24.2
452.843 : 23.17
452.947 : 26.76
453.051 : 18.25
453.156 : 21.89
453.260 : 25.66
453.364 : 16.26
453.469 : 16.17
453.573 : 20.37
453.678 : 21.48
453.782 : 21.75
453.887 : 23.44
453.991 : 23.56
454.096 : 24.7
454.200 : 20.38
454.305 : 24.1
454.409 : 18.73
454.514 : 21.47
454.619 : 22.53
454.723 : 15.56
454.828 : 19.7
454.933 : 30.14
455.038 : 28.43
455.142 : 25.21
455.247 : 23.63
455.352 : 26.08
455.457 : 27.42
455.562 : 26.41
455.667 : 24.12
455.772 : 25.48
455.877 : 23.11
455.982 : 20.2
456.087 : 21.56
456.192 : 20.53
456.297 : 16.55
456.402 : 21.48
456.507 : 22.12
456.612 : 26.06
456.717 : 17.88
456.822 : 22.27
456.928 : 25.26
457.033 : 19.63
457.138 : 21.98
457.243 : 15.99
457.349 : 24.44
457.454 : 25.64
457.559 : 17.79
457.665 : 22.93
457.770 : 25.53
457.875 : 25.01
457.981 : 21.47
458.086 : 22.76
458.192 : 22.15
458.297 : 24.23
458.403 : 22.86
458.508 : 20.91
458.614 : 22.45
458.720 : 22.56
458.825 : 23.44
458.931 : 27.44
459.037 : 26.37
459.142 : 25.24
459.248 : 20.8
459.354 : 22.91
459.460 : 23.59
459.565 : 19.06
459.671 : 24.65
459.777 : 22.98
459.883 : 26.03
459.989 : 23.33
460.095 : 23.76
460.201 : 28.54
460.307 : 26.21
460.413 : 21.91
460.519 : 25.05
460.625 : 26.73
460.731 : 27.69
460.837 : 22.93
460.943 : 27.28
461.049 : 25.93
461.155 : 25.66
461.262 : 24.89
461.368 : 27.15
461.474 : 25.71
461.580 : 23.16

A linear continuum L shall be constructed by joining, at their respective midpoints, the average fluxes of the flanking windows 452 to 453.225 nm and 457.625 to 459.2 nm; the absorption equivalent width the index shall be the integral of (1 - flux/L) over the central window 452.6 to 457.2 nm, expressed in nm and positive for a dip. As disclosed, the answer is 0.213 nm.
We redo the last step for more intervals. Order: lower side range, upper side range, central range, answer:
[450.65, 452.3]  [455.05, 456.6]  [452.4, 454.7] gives 0.16 nm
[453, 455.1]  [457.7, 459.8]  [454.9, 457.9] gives -0.08 nm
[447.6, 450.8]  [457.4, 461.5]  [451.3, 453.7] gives 0.18 nm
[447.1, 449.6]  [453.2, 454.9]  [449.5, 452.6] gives -0.18 nm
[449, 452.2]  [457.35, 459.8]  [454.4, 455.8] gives -0.04 nm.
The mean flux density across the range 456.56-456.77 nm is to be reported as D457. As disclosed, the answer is 22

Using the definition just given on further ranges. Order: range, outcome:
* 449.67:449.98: 21.5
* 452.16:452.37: 25.4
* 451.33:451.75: 21.8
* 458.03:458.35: 23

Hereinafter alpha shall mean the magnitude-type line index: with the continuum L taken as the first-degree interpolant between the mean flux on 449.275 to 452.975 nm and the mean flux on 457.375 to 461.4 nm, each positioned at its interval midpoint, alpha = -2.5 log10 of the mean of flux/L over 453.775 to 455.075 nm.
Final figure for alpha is 0.059 mag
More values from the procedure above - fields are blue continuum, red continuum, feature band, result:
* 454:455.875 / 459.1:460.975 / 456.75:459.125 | 0.057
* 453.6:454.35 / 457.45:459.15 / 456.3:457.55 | 0.069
